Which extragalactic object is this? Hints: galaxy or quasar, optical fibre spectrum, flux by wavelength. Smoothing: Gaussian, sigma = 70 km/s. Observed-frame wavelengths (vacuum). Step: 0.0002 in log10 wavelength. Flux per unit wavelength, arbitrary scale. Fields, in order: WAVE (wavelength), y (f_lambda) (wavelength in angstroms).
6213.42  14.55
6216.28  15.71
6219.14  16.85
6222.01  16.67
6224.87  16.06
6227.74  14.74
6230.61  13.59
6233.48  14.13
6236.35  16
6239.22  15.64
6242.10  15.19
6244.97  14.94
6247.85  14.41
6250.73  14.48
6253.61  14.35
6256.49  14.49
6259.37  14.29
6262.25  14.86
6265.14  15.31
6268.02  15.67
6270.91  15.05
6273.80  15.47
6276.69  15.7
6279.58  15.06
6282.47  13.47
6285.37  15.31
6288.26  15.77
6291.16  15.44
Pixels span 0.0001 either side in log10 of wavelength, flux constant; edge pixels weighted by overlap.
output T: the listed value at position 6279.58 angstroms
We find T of 15.06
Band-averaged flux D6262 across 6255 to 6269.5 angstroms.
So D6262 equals 14.9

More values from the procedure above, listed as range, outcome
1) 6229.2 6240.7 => 14.8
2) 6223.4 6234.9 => 14.6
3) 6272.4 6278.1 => 15.6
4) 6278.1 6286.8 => 14.6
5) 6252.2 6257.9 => 14.4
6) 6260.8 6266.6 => 15.1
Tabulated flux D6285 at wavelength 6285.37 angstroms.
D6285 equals 15.31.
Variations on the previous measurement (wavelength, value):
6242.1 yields 15.19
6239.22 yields 15.64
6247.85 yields 14.41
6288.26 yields 15.77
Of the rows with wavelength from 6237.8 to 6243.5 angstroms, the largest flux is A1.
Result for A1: 15.64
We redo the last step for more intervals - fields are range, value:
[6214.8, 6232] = 16.85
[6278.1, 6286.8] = 15.31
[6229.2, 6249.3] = 16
